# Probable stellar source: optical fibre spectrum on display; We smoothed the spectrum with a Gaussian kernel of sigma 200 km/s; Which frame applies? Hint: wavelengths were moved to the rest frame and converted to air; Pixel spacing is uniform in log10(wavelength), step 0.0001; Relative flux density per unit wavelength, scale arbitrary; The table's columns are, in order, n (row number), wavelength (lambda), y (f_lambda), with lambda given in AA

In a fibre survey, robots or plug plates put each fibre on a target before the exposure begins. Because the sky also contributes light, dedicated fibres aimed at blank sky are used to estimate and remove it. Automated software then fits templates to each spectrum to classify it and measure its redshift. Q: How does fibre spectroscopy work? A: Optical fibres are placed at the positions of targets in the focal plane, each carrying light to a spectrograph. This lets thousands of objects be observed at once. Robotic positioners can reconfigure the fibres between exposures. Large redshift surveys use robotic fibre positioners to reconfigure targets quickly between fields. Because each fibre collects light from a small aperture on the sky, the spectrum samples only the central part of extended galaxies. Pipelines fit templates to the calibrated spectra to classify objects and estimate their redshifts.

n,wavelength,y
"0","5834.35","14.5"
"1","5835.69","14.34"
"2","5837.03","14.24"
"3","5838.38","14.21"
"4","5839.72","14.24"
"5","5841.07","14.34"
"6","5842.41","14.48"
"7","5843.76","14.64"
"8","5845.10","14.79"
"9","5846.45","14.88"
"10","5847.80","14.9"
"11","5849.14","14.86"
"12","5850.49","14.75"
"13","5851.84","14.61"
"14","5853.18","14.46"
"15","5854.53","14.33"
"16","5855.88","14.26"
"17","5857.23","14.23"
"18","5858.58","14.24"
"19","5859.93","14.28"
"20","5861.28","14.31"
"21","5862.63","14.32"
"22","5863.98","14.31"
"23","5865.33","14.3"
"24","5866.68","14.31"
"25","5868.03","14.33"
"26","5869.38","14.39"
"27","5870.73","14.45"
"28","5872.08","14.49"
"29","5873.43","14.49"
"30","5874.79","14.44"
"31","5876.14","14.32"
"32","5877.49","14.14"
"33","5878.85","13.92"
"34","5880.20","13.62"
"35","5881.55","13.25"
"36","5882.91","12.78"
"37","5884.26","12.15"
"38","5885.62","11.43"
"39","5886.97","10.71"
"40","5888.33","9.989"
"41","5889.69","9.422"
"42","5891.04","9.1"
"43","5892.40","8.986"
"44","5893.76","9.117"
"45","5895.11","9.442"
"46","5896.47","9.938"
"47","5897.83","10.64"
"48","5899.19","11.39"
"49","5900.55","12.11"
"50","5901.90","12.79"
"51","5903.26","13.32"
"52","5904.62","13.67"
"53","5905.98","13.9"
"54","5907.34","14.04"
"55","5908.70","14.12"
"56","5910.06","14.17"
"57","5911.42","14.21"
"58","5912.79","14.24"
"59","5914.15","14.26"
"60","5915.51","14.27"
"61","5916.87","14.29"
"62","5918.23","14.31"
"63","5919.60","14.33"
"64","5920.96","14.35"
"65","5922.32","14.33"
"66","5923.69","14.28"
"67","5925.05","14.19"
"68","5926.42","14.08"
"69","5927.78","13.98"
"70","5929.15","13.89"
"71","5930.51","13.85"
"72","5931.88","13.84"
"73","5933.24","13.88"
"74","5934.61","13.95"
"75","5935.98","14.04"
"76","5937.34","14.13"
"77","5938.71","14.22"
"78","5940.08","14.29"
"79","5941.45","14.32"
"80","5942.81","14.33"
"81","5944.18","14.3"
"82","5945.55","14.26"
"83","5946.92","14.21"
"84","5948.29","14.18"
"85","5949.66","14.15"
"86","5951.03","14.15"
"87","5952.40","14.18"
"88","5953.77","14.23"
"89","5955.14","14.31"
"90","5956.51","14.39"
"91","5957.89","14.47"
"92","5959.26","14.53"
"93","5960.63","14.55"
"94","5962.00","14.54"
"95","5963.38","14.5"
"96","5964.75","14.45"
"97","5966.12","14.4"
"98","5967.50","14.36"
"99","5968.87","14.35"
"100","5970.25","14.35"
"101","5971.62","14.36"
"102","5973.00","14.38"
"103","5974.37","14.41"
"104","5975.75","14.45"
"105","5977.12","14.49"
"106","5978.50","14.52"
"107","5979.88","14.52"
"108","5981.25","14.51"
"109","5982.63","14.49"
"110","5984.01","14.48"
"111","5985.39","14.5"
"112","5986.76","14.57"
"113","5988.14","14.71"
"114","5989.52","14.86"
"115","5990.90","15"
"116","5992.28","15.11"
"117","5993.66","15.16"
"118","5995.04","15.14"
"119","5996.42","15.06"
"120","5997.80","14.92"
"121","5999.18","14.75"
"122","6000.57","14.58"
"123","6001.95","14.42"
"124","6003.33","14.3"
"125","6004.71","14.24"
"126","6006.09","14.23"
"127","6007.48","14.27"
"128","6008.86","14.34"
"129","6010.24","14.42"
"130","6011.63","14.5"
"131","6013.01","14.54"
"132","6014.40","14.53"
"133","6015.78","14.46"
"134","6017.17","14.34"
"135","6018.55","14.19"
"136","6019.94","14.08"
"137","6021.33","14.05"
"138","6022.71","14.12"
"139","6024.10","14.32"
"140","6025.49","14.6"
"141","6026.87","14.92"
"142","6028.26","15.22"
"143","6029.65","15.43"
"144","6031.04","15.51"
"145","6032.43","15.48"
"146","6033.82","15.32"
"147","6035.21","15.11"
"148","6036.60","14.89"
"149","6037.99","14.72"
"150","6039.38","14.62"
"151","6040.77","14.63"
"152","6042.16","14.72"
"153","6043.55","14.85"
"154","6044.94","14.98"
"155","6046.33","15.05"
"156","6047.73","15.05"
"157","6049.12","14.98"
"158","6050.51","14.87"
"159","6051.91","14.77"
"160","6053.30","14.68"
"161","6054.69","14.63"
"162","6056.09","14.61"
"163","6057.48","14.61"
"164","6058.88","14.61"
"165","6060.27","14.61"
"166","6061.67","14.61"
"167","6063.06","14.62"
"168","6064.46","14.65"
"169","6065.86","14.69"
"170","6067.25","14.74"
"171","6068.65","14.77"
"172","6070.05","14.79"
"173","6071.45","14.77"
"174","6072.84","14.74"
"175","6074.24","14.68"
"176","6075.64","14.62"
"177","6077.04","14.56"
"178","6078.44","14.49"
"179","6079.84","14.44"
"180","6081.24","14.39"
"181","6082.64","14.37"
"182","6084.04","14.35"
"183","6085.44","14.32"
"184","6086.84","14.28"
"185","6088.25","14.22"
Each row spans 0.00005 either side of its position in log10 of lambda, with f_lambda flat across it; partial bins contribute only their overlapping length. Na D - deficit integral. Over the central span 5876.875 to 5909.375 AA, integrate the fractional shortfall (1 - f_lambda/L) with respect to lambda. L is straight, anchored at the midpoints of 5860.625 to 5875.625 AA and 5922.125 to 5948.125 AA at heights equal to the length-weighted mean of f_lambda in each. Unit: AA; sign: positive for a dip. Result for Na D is 5.6 AA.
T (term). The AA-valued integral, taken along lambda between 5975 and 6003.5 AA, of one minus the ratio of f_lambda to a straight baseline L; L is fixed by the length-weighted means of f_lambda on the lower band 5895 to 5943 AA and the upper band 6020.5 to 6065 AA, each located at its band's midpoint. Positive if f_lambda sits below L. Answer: -0.8 AA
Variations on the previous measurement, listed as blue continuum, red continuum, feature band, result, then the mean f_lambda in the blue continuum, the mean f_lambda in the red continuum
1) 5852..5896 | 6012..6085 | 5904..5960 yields -2.5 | 13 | 14.7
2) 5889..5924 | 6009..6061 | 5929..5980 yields -3.3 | 12.6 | 14.7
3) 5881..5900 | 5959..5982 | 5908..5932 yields -4.4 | 10.6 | 14.5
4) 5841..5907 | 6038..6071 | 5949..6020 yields -1.8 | 13.2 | 14.7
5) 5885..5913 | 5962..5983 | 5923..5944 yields -1.8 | 11.7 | 14.4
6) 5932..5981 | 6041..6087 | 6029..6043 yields -0.4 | 14.3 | 14.7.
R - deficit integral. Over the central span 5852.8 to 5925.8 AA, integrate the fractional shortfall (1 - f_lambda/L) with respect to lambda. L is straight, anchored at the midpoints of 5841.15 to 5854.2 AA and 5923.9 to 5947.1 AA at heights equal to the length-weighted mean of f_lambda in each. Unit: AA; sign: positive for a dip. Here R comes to 6.1 AA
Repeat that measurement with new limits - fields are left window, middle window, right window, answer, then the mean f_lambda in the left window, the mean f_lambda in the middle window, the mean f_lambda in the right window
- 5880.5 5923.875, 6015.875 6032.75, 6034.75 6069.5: -0.4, 12.5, 14.7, 14.8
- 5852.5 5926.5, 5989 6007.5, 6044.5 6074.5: -0.7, 13.2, 14.7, 14.7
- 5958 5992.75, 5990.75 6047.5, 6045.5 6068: -0.3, 14.5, 14.7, 14.7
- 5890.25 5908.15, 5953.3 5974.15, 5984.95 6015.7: -1.4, 11.4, 14.4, 14.6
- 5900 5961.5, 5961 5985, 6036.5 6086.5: -0.3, 14.1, 14.4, 14.7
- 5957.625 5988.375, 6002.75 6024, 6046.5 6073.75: 0.4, 14.5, 14.3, 14.7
